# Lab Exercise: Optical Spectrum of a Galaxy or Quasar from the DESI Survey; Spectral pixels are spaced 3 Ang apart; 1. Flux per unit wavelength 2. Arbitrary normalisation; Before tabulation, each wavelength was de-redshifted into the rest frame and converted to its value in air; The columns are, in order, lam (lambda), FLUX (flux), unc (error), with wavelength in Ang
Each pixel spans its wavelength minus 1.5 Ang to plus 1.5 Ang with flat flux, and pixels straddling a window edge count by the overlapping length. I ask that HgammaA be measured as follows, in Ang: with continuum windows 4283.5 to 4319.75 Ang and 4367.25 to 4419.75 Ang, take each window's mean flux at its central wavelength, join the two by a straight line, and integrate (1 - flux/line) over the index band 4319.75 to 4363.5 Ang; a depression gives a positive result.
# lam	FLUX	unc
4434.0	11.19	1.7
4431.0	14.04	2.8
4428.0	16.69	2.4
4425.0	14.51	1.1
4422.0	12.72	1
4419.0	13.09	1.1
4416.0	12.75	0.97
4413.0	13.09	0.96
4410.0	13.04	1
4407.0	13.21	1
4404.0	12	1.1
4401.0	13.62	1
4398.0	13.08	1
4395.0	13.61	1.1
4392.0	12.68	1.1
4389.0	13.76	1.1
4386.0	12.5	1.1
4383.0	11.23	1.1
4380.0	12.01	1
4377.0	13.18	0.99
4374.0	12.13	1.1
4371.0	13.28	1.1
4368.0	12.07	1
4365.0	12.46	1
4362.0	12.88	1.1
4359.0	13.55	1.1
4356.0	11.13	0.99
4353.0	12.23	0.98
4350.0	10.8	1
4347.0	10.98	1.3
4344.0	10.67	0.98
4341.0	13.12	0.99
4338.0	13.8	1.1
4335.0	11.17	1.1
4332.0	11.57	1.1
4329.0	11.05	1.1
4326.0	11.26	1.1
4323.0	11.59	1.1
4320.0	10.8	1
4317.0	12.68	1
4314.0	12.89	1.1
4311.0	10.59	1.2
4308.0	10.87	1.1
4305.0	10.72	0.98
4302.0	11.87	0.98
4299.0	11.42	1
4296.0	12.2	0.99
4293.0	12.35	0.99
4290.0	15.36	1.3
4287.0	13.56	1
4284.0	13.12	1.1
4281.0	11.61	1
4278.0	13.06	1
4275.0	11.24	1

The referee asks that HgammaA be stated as 2.4 Ang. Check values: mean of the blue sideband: 12.2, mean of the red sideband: 12.8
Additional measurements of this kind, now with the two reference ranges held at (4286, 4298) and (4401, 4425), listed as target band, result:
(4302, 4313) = 1.88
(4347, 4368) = 1.67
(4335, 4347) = 0.91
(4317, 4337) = 2.70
